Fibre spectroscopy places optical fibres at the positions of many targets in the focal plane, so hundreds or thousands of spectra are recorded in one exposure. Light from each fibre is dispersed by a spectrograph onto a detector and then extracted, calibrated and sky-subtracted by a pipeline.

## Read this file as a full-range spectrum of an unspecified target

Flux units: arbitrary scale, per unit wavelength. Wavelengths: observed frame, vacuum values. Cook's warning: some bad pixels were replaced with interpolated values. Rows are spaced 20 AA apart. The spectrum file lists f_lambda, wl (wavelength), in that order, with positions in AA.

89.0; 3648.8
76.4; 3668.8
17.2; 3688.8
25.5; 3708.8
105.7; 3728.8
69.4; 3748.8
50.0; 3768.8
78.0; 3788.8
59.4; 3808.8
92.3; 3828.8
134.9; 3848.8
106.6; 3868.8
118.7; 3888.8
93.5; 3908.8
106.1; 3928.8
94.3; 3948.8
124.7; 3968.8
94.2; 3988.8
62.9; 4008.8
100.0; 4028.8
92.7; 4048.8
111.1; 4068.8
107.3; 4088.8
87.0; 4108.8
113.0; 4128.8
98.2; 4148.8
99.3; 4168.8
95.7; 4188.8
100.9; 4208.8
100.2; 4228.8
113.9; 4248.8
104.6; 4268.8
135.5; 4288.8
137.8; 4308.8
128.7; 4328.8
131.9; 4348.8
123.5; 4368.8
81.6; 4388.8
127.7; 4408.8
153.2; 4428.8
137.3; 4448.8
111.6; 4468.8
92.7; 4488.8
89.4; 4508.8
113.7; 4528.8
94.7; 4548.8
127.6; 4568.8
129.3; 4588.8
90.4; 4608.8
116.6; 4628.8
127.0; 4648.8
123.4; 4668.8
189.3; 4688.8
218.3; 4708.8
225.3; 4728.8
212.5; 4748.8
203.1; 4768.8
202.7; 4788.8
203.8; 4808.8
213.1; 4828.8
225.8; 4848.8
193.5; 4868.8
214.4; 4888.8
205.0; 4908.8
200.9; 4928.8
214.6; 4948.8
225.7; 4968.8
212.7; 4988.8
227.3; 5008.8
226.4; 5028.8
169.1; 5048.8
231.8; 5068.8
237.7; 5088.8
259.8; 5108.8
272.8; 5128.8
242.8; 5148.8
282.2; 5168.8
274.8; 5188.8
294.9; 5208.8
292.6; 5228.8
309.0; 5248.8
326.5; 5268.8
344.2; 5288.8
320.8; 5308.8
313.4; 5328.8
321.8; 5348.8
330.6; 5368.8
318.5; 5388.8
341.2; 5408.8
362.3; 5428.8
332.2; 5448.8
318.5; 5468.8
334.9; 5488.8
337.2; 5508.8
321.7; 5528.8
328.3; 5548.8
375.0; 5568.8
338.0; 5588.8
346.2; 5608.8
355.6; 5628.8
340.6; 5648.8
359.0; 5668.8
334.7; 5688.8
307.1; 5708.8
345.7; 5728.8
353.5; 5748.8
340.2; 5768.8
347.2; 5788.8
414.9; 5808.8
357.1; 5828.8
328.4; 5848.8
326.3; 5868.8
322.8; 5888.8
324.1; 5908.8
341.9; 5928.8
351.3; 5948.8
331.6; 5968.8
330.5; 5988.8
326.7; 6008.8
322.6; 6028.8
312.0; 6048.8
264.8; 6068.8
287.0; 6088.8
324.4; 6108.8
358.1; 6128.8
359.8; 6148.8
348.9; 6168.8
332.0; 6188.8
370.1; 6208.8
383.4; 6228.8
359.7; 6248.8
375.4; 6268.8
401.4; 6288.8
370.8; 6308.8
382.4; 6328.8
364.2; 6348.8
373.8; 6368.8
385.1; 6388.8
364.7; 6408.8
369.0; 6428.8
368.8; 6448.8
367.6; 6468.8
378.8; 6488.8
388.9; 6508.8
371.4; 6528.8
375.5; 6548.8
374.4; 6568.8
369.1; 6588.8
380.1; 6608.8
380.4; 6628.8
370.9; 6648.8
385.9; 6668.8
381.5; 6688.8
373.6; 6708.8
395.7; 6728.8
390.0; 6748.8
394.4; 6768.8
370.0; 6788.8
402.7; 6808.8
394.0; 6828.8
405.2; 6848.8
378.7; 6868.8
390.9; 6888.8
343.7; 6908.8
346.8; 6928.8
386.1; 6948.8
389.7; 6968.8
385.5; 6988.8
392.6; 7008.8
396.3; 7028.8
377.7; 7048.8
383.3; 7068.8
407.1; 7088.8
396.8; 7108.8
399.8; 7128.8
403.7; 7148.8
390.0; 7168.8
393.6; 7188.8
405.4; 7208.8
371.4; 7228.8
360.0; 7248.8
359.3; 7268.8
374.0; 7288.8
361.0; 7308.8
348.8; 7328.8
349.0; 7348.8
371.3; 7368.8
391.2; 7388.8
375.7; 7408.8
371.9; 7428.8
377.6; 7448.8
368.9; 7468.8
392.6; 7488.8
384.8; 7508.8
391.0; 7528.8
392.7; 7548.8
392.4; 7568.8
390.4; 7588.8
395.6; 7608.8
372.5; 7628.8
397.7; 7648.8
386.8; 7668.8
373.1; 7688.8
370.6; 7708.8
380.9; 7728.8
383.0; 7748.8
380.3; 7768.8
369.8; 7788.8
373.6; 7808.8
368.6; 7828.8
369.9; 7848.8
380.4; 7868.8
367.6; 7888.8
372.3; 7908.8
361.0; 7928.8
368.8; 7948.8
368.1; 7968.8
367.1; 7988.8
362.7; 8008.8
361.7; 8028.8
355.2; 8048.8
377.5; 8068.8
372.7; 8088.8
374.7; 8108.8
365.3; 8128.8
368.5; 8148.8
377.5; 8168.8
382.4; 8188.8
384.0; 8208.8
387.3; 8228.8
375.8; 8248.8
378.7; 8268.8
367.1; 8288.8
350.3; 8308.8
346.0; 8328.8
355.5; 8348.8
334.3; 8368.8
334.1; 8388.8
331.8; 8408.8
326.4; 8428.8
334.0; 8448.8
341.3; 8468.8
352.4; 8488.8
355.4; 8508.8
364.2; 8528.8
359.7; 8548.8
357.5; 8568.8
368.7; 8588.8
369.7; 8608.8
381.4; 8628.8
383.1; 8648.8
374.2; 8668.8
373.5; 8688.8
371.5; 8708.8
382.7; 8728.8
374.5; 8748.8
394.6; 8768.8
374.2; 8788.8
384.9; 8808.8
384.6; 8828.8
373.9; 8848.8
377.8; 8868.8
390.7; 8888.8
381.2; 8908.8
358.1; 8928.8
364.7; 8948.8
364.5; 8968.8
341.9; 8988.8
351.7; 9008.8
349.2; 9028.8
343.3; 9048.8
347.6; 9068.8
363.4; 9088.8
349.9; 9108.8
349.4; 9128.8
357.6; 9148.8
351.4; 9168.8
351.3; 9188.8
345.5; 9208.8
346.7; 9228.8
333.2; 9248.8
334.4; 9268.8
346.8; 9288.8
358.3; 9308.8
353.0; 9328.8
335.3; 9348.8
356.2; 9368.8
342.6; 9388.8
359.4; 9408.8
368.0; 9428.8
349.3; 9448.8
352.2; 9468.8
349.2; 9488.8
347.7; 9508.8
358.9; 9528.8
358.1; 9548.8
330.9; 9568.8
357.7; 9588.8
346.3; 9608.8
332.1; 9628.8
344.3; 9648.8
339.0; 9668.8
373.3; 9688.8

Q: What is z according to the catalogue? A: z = 0.17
